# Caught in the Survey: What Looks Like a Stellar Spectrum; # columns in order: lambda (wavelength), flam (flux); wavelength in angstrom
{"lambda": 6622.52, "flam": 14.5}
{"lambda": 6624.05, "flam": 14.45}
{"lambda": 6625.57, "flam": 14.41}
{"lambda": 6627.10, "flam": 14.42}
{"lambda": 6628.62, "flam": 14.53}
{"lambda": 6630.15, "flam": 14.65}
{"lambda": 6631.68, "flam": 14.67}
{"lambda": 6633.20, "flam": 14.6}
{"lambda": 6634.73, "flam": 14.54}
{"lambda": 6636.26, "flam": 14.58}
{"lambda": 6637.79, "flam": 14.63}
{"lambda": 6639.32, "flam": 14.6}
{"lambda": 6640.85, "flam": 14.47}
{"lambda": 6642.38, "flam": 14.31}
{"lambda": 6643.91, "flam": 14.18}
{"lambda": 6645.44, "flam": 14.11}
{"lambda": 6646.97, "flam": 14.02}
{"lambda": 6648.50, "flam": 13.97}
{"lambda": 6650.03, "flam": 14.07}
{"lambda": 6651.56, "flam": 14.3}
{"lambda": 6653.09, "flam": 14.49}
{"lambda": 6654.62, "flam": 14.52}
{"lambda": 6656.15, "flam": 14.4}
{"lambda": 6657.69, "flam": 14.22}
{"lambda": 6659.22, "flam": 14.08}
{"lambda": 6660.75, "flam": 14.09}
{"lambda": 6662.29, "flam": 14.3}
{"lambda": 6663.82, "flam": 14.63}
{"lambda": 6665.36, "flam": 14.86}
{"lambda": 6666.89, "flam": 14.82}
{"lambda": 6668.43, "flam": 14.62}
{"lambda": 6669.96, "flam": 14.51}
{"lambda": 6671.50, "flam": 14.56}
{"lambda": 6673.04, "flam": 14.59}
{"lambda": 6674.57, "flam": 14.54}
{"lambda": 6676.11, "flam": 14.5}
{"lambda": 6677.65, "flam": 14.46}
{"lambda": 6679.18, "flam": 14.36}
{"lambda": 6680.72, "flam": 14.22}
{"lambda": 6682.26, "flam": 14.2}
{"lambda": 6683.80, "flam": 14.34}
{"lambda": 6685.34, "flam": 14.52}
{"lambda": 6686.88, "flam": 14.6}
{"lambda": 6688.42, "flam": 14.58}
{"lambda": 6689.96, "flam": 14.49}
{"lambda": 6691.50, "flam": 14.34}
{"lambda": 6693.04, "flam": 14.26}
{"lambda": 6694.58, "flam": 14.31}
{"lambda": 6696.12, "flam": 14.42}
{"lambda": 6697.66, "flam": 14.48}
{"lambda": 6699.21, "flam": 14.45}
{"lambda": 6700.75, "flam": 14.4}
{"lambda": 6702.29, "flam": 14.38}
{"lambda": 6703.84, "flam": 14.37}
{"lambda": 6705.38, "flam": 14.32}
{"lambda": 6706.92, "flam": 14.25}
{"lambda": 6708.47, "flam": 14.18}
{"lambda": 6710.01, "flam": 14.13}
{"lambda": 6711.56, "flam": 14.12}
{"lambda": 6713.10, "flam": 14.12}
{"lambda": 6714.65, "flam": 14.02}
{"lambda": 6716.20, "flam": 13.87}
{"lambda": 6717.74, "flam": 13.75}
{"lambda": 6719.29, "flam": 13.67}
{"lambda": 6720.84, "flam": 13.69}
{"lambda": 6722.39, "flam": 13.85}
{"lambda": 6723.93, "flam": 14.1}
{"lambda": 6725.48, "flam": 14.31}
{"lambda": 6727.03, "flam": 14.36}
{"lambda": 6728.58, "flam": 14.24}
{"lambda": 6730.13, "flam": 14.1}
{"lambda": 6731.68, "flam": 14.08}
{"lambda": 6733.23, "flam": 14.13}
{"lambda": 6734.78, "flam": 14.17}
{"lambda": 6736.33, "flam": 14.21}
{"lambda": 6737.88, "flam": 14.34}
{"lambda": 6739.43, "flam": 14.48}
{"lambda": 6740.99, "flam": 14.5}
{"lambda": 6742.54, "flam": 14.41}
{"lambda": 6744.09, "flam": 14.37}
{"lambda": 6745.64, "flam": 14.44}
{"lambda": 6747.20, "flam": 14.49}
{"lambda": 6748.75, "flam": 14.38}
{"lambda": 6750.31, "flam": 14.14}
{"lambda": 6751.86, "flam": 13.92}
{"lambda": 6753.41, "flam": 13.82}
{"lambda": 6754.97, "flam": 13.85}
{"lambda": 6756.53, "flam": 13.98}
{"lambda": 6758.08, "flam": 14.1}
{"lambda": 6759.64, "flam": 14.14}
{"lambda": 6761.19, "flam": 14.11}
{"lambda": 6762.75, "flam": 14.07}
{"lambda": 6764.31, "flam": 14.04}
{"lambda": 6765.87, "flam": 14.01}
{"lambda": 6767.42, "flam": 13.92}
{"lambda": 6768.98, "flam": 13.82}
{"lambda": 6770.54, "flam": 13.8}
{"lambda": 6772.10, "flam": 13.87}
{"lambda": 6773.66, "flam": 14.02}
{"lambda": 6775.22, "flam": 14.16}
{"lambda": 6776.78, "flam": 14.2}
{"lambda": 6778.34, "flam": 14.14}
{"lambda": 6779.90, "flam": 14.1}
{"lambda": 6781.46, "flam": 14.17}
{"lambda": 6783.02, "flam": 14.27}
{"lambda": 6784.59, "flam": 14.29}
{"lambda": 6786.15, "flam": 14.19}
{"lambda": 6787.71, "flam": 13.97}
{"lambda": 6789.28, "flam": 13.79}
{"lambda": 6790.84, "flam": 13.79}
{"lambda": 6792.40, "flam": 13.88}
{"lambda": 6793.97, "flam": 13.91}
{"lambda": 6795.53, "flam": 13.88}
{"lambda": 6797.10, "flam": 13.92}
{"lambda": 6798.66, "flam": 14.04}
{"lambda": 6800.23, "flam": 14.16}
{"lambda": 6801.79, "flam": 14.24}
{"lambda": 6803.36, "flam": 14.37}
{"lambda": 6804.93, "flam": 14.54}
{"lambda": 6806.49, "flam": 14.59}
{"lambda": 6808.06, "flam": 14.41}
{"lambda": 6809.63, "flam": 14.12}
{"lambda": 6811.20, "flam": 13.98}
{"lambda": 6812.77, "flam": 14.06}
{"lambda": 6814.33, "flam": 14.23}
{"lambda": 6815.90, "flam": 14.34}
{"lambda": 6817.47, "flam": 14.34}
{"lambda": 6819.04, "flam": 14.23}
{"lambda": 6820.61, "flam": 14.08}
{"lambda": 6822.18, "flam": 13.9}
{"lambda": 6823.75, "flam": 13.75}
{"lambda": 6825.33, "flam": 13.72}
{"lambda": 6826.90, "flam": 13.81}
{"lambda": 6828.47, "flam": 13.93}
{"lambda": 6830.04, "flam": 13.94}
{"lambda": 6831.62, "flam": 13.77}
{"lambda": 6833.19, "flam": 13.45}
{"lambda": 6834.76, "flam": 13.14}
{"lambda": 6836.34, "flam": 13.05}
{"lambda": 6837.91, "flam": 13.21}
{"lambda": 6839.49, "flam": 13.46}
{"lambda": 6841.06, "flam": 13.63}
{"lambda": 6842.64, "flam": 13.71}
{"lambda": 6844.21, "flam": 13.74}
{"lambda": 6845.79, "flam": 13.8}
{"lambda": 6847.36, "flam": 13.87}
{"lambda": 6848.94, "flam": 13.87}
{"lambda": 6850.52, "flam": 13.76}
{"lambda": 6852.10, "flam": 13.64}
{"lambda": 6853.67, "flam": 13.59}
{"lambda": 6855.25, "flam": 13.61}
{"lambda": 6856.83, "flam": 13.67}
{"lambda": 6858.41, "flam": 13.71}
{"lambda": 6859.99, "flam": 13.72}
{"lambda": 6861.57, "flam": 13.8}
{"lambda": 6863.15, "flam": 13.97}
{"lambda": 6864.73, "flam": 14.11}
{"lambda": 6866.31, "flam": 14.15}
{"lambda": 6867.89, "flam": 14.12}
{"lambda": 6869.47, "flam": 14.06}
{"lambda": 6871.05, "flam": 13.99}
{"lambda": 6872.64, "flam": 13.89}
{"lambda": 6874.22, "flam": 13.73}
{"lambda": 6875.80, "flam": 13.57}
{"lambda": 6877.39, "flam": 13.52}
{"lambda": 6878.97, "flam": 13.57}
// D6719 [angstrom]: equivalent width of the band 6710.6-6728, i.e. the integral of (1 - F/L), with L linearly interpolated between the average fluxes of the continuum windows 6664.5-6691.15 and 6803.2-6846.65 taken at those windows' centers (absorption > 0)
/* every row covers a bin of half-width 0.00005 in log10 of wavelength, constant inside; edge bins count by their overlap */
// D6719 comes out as 0.4 angstrom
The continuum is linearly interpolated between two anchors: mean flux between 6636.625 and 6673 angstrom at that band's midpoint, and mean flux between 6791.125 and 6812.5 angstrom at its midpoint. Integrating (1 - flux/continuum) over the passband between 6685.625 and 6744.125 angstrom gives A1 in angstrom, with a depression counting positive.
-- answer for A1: 0.2 angstrom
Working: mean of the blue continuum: 14.4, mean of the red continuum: 14.1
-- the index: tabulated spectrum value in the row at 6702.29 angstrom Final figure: 14.38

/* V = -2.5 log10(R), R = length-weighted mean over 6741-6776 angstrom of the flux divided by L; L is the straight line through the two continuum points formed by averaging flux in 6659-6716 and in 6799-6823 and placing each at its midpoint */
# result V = 0.02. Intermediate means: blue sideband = 14.4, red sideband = 14.2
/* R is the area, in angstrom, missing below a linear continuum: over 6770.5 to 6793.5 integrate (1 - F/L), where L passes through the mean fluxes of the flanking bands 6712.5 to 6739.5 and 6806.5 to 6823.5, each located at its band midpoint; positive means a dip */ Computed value 0.1 angstrom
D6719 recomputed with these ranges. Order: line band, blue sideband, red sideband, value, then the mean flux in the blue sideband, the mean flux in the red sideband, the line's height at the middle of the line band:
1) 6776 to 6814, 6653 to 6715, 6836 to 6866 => -0.5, 14.4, 13.7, 13.9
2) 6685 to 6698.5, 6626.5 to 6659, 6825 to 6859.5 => -0.2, 14.4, 13.6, 14.2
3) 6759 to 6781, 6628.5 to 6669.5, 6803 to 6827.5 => 0.3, 14.4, 14.2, 14.2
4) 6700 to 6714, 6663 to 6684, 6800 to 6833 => 0.2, 14.5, 14.1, 14.4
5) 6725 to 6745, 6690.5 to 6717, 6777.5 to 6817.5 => -0.1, 14.3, 14.1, 14.2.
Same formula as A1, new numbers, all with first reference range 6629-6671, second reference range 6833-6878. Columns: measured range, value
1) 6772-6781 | -0.08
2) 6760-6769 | 0.00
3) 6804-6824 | -0.51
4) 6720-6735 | 0.05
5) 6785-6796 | 0.00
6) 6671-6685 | -0.10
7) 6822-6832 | -0.01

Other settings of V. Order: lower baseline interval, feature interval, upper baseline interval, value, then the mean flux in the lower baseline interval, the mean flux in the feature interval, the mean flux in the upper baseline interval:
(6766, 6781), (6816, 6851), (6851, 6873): 0.01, 14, 13.7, 13.9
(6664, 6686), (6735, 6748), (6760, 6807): -0.01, 14.5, 14.4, 14.1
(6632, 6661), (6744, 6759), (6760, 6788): 0.00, 14.3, 14.1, 14.1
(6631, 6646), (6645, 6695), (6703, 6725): -0.01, 14.5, 14.4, 14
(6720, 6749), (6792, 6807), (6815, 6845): -0.02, 14.2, 14.2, 13.7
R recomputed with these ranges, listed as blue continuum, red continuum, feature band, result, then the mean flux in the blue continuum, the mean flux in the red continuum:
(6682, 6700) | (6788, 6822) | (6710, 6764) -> 0.7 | 14.4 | 14.1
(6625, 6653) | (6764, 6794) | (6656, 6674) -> -0.2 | 14.4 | 14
